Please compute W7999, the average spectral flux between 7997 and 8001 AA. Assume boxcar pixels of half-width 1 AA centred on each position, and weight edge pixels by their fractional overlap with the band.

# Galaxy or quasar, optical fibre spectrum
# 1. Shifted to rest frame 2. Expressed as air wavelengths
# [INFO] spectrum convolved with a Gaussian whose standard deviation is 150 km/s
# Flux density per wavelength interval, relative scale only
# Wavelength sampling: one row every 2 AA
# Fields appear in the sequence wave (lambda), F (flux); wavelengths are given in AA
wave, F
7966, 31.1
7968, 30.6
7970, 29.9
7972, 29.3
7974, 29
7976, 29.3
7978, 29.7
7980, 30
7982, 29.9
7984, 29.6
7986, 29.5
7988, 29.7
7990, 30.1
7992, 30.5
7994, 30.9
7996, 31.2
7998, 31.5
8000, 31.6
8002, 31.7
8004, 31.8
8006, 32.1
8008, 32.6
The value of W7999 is 31.6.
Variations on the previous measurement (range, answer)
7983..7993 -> 29.9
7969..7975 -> 29.4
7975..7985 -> 29.7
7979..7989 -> 29.7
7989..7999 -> 30.8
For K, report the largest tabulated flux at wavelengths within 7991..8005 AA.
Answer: 31.8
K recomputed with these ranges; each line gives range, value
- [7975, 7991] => 30.1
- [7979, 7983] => 30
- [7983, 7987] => 29.6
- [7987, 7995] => 30.9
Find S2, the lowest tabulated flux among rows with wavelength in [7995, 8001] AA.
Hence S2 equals 31.2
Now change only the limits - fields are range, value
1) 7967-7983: 29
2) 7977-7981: 29.7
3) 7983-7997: 29.5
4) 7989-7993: 30.1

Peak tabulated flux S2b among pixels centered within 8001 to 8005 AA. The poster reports 31.8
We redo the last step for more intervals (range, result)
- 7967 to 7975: 30.6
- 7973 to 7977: 29.3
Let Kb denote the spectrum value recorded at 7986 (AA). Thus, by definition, 29.5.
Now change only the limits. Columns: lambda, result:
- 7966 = 31.1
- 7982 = 29.9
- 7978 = 29.7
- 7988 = 29.7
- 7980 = 30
